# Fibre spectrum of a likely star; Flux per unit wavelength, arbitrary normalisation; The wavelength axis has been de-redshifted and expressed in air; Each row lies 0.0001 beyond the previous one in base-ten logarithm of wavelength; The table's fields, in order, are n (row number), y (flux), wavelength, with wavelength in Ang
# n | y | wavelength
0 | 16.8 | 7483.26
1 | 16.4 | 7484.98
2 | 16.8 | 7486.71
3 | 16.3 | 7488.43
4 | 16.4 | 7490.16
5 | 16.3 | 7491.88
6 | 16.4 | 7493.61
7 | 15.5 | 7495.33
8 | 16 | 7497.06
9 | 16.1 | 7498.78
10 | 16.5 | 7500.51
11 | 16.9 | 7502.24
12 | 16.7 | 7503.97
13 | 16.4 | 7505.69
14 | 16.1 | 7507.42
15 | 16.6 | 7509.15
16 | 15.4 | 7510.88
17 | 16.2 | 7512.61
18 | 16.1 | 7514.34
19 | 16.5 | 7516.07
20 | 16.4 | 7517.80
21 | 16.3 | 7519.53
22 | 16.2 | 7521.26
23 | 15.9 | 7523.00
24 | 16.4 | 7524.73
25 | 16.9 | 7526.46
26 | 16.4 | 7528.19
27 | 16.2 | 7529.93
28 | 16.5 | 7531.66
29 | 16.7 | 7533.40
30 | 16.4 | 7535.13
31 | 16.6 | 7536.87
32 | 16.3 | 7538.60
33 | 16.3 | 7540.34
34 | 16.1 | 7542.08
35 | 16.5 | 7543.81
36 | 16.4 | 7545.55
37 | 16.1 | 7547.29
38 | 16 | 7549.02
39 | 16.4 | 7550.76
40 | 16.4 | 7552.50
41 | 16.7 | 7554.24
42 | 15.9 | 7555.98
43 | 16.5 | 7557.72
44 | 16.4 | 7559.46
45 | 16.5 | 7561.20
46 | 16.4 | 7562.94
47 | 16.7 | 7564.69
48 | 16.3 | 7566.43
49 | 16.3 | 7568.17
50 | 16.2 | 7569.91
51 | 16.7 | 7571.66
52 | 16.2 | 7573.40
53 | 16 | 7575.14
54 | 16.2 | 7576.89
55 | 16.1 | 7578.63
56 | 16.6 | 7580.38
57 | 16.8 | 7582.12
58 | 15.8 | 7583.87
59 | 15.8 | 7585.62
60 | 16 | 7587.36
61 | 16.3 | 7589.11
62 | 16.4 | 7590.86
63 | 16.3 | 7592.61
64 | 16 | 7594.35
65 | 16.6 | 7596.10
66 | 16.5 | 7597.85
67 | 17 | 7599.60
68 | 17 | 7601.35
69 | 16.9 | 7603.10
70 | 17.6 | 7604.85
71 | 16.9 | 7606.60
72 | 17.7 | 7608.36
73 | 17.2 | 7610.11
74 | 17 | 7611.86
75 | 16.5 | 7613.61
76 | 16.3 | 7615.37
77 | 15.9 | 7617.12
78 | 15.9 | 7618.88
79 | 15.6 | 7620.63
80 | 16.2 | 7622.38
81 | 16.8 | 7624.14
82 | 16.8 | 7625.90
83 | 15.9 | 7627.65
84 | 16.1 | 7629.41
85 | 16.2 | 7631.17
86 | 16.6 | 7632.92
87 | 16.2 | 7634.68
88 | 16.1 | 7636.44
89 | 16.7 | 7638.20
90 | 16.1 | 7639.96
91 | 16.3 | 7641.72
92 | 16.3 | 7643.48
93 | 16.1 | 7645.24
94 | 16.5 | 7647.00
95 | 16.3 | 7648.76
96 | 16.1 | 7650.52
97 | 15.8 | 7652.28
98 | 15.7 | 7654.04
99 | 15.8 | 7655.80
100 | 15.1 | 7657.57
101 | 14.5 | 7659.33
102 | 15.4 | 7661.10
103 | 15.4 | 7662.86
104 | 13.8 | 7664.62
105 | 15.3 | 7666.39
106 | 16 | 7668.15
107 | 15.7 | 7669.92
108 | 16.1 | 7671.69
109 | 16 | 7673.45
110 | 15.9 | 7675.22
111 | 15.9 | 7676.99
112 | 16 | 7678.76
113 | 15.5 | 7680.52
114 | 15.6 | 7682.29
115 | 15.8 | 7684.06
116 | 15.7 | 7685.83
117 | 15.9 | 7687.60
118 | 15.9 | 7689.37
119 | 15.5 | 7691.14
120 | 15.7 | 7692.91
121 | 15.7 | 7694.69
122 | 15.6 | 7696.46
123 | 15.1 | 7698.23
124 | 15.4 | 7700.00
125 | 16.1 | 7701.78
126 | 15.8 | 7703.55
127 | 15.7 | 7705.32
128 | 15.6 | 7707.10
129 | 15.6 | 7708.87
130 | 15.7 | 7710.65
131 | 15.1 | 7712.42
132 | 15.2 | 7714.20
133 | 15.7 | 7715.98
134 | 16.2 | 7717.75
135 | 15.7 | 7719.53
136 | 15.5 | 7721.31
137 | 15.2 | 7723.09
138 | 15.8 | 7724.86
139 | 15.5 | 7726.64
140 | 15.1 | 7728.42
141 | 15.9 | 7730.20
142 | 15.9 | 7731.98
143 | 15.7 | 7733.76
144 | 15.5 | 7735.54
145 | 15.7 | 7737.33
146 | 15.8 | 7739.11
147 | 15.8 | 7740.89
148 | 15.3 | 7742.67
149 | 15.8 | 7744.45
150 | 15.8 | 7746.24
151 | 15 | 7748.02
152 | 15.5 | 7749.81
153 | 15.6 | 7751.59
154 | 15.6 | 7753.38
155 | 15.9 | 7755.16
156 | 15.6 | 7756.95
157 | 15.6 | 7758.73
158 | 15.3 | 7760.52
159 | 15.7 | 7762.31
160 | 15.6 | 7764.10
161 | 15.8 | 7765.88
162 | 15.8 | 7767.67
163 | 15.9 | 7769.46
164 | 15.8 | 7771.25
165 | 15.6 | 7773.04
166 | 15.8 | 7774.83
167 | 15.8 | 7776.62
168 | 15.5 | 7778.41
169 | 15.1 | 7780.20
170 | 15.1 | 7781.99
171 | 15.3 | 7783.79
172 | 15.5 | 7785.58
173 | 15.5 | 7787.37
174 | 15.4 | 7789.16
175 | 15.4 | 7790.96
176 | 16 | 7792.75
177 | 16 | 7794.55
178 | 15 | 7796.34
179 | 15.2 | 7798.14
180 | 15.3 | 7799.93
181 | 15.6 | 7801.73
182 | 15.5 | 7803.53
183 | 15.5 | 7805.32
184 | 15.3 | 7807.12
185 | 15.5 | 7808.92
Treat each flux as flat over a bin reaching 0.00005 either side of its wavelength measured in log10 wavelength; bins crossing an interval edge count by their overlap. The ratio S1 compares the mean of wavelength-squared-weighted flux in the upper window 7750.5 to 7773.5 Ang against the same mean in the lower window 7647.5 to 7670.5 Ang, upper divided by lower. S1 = 1.0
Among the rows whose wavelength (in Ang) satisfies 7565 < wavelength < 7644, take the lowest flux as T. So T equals 15.6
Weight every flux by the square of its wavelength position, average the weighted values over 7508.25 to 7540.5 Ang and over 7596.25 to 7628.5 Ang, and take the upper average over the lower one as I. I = 1.04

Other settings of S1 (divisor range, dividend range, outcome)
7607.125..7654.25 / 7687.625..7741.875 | 0.98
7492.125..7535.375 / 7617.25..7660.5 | 1.02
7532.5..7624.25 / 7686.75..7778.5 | 0.99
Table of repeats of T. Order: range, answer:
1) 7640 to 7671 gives 13.8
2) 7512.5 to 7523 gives 15.9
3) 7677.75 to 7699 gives 15.1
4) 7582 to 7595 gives 15.8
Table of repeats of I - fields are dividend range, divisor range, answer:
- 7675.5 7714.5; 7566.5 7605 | 0.98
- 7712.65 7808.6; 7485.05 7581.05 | 1.01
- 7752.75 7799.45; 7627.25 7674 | 1.01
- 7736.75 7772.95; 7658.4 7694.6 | 1.02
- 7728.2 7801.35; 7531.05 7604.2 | 1.00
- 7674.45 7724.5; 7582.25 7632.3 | 0.97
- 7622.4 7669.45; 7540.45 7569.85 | 1.00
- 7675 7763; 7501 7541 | 1.01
